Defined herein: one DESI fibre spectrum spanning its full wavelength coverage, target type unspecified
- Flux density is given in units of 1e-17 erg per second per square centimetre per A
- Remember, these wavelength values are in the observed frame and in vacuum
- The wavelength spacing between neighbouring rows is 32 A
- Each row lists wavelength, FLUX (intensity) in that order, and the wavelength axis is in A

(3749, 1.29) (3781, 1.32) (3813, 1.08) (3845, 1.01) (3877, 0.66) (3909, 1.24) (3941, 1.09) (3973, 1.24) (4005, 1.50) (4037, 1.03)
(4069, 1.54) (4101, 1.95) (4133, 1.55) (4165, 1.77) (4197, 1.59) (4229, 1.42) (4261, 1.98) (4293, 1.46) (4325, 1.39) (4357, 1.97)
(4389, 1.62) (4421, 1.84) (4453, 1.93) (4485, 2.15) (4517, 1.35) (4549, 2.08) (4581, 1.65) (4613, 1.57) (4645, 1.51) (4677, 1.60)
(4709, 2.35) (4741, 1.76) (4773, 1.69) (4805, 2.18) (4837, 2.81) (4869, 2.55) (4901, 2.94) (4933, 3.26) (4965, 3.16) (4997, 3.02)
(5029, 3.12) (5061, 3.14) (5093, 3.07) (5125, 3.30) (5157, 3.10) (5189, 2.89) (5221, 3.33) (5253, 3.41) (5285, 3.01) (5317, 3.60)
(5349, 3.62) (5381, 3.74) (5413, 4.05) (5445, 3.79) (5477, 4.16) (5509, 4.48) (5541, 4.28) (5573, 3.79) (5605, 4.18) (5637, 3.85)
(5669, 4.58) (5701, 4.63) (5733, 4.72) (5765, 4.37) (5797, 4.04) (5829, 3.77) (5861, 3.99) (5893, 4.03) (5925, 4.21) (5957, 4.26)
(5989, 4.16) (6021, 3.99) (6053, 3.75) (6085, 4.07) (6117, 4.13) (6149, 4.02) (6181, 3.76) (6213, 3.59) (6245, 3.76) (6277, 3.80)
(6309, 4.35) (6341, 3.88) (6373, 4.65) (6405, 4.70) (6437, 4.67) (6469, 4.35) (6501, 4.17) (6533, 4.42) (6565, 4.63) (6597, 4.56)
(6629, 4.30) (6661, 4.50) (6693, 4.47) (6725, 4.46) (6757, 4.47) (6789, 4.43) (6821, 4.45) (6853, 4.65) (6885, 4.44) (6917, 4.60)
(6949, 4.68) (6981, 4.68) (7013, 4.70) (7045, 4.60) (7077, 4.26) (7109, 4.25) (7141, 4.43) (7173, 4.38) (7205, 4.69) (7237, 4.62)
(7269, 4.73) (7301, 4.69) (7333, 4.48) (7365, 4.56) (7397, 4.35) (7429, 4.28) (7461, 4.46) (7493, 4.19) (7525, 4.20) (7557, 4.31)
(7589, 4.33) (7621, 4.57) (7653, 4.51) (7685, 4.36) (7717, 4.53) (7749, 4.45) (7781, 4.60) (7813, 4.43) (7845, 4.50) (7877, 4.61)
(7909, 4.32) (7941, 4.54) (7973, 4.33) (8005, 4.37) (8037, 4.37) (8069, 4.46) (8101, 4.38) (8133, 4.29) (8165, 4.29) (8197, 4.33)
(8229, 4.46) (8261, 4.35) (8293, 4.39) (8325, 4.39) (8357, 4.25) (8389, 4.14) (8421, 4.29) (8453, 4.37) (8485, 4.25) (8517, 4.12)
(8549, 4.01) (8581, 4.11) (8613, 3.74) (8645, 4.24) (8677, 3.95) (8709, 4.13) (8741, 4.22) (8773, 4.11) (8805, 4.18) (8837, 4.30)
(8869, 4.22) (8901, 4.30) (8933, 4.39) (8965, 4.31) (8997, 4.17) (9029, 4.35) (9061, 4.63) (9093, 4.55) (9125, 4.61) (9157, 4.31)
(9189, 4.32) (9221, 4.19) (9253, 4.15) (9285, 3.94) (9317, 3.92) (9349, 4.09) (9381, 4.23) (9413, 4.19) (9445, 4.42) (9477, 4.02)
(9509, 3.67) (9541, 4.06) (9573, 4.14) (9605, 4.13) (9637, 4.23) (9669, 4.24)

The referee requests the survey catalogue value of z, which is 0.203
